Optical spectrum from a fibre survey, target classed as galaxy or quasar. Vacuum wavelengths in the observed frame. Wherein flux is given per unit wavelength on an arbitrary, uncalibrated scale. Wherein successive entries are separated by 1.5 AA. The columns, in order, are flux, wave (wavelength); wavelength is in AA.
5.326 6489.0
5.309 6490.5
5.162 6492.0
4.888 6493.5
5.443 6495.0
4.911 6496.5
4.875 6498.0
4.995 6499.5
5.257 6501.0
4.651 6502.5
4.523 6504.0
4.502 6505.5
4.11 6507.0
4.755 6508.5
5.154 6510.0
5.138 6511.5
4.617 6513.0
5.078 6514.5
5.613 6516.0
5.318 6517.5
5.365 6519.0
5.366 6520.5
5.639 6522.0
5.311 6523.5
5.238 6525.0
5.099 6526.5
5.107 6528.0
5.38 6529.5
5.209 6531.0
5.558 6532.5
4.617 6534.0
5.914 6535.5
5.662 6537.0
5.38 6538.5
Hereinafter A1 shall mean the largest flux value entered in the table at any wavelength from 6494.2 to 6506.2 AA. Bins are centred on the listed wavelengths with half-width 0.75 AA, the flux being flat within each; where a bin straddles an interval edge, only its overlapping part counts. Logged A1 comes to 5.443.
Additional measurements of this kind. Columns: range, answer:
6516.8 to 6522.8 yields 5.639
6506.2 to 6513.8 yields 5.154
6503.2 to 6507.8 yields 4.523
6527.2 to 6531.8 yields 5.38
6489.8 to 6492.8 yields 5.309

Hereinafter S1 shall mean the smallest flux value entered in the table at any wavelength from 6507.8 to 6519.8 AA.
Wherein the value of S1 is 4.617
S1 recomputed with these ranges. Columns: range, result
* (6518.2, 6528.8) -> 5.099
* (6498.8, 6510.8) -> 4.11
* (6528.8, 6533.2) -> 5.209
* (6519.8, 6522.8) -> 5.366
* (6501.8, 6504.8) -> 4.523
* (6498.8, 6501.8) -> 4.995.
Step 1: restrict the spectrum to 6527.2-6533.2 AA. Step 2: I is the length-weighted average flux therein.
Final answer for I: 5.31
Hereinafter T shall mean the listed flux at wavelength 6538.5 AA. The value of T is 5.38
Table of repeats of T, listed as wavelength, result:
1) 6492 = 5.162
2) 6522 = 5.639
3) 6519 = 5.365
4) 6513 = 4.617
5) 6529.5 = 5.38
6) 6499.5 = 4.995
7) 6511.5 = 5.138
